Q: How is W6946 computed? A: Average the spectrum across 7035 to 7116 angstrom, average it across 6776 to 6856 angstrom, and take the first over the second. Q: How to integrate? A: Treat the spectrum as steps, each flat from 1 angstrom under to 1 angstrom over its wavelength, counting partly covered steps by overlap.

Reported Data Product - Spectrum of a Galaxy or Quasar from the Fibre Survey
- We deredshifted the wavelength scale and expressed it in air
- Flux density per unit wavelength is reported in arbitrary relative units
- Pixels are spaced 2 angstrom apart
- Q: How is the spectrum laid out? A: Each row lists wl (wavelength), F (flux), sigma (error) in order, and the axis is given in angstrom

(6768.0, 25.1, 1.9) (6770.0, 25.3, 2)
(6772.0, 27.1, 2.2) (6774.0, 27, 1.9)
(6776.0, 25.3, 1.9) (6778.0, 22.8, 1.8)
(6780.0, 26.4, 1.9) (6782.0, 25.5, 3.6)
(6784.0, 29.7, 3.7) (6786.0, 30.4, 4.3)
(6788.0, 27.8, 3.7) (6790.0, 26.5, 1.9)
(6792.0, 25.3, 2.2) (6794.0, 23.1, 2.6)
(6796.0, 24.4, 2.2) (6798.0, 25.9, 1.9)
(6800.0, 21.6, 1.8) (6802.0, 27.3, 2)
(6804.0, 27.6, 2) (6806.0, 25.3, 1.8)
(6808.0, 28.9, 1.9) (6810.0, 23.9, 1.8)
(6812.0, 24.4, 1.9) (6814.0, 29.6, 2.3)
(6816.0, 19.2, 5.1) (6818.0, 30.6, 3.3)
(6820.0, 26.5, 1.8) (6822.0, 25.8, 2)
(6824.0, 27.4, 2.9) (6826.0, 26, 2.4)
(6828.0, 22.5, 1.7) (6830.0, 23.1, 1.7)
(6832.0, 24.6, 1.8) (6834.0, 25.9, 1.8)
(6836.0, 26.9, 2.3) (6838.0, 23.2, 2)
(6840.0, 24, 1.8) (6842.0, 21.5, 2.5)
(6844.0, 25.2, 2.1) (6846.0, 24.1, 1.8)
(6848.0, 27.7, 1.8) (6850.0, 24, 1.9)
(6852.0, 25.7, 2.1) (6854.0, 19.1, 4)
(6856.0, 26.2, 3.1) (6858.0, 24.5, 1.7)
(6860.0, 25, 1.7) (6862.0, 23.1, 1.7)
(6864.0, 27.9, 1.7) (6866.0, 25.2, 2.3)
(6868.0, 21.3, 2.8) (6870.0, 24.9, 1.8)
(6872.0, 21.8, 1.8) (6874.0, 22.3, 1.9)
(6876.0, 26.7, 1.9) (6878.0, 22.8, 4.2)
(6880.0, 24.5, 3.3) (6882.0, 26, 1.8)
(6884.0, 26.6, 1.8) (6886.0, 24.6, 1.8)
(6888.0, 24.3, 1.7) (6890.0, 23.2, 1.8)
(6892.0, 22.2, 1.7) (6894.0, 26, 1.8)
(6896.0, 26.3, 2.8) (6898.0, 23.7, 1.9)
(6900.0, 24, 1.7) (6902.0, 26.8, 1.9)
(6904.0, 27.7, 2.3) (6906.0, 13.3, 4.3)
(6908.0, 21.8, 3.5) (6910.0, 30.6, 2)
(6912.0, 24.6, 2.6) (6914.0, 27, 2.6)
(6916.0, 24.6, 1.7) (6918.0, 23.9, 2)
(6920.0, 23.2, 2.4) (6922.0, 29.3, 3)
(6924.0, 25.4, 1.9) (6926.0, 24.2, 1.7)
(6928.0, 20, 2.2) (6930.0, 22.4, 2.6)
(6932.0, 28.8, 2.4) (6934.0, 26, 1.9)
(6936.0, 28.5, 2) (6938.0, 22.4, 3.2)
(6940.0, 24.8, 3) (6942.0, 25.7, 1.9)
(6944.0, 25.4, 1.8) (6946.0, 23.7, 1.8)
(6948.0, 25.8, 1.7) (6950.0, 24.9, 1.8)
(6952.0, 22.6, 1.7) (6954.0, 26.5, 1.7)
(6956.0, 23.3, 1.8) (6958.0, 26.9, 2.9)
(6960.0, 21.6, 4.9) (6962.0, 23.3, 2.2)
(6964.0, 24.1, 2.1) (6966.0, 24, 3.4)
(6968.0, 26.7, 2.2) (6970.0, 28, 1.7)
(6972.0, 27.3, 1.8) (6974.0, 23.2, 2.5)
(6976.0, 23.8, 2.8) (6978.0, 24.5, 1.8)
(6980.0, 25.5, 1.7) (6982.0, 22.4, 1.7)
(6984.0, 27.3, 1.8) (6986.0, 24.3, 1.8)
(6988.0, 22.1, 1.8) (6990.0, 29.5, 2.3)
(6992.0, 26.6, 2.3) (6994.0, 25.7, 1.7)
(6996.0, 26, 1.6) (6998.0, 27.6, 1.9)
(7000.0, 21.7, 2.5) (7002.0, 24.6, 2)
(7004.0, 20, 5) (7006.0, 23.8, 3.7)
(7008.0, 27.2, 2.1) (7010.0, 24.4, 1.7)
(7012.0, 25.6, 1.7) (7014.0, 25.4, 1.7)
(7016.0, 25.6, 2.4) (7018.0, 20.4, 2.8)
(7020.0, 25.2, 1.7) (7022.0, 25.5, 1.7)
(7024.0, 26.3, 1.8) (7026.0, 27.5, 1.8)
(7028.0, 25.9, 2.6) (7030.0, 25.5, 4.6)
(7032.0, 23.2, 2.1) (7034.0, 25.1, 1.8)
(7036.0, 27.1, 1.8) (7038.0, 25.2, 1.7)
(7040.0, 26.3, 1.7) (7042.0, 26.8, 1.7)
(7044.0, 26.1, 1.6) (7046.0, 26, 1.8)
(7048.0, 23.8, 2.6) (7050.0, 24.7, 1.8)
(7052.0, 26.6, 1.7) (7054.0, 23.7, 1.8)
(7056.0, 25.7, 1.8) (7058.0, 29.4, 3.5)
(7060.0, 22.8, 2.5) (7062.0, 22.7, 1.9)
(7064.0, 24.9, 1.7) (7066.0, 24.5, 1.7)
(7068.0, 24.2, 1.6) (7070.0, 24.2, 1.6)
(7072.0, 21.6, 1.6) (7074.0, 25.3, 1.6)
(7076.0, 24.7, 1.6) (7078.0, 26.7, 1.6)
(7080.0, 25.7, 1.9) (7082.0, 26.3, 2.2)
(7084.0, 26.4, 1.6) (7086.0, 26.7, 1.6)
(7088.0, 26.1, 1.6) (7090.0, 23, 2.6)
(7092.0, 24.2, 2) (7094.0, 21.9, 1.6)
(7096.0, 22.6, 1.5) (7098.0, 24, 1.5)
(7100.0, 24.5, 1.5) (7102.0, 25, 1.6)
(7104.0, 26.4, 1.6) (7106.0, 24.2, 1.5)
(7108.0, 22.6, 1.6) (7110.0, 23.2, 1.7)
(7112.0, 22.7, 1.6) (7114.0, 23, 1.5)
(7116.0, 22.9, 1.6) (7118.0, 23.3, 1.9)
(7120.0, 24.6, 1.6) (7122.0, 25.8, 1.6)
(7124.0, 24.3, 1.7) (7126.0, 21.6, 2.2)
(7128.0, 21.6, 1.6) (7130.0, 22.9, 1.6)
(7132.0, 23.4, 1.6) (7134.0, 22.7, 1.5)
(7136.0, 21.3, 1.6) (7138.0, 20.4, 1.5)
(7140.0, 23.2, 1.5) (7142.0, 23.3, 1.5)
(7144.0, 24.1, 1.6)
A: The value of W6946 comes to 1.0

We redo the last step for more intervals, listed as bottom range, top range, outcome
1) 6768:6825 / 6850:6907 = 0.93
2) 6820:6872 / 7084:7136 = 0.97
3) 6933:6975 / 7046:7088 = 1.00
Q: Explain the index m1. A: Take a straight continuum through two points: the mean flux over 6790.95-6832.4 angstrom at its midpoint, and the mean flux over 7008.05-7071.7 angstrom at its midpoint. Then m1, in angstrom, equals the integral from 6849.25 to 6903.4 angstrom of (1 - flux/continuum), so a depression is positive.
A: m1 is 1.94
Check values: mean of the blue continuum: 25.4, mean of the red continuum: 25.2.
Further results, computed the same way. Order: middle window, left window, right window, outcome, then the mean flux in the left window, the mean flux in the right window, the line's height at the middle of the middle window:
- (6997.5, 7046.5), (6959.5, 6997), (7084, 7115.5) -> -0.7 angstrom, 25.1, 24.1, 24.7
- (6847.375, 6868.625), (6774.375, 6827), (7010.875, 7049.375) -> 1.1 angstrom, 26.1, 25.4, 25.9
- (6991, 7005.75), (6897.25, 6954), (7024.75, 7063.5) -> 0.4 angstrom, 24.7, 25.5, 25.2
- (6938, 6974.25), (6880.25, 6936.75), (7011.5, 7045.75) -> 0.3 angstrom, 24.8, 25.5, 25.1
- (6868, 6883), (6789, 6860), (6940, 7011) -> 0.6 angstrom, 25.1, 24.9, 25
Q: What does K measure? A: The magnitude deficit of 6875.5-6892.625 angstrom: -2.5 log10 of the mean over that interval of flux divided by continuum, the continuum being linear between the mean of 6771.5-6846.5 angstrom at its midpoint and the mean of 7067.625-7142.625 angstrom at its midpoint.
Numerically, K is 0.027 mag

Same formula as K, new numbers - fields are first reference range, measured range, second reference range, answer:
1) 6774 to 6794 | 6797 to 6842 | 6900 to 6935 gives 0.03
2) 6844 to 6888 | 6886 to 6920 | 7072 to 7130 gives 0.00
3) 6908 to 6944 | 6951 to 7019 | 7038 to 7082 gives 0.02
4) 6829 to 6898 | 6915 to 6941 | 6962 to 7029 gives -0.01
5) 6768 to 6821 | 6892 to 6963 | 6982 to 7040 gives 0.03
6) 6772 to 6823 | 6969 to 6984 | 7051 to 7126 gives 0.00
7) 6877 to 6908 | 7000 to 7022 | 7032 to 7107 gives 0.02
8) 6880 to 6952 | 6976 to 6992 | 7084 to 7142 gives -0.03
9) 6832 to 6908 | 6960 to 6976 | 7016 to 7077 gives -0.01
